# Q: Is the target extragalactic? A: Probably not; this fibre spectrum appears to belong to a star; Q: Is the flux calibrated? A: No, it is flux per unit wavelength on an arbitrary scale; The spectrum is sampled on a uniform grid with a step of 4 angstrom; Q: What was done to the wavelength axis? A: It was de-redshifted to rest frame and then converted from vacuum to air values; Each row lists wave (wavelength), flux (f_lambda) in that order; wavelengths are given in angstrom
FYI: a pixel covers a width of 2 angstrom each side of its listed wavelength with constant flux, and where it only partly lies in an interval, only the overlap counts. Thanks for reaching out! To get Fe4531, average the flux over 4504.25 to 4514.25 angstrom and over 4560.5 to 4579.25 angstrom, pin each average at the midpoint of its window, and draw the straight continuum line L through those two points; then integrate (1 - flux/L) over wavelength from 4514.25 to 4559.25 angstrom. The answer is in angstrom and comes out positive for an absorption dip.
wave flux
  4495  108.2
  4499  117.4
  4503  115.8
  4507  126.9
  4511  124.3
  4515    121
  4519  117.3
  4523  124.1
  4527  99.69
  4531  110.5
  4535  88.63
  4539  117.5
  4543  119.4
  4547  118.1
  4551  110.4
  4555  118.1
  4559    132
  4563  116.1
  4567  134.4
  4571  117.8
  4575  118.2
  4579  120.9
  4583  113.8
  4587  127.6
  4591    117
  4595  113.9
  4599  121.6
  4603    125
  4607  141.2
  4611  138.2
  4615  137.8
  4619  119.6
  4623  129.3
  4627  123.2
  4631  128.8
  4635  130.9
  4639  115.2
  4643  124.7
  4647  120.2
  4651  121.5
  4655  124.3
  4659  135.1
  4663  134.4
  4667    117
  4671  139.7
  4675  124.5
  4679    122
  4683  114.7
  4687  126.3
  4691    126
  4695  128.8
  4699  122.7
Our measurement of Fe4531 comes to 3.4 angstrom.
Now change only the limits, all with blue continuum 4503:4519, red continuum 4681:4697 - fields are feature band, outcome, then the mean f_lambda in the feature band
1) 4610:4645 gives -1.1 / 127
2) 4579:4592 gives 0.3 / 120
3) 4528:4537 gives 1.7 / 99.6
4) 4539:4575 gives 0.6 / 120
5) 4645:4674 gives -0.9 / 127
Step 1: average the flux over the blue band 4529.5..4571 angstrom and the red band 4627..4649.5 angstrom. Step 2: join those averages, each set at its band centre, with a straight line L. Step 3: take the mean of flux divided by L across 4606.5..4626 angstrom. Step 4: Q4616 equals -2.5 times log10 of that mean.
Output -0.09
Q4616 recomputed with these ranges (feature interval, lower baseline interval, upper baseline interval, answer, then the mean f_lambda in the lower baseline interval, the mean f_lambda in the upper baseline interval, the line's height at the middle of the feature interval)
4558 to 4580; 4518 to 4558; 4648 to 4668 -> -0.060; 113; 127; 116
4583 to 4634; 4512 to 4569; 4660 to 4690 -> -0.047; 116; 126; 121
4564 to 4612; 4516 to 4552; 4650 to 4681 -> -0.047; 112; 128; 118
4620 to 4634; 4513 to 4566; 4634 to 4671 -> -0.032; 115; 125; 123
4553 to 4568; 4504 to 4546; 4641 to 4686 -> -0.061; 115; 125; 118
